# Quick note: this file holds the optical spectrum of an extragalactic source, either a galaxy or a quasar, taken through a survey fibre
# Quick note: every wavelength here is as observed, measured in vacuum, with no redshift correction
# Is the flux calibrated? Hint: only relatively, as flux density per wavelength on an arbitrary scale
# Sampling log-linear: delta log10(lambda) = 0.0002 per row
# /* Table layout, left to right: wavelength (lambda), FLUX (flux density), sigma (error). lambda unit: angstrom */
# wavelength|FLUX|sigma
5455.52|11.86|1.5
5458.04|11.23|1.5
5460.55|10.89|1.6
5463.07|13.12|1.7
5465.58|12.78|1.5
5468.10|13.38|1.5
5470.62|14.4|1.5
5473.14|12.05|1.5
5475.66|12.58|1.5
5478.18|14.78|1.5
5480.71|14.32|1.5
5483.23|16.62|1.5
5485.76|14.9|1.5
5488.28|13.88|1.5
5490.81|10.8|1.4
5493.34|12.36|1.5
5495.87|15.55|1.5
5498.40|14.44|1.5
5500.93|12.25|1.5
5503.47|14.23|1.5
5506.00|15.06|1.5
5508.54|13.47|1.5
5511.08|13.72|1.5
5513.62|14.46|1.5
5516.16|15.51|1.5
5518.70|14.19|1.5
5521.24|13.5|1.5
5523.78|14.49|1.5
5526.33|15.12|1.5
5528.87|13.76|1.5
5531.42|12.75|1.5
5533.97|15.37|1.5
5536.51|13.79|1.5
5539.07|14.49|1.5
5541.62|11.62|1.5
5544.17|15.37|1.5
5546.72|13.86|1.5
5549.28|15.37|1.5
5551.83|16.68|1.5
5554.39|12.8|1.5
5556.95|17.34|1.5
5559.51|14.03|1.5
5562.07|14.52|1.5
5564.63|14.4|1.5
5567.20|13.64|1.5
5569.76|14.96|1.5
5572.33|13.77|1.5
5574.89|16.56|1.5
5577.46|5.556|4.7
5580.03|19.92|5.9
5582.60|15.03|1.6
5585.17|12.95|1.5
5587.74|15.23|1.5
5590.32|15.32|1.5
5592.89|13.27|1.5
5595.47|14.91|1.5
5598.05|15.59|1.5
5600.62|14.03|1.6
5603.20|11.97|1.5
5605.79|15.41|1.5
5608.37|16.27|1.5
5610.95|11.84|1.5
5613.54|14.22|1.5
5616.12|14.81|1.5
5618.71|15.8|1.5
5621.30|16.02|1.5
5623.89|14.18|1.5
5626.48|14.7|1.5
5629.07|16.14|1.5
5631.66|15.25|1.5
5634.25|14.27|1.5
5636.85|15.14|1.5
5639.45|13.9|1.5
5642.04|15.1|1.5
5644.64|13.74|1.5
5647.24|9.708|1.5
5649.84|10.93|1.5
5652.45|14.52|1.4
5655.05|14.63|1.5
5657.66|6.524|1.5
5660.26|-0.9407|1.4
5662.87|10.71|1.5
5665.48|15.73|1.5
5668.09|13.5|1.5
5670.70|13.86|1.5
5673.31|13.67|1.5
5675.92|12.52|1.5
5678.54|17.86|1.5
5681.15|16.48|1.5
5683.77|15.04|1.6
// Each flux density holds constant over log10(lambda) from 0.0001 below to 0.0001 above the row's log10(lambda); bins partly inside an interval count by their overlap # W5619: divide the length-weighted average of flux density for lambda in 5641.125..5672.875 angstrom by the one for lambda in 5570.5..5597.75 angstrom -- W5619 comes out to 0.8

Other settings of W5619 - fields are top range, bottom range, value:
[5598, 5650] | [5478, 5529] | 1.01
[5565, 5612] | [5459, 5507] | 1.05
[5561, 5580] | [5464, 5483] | 1.01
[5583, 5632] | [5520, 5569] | 1.02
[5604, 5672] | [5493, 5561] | 0.93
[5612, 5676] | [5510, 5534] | 0.92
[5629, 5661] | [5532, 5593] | 0.85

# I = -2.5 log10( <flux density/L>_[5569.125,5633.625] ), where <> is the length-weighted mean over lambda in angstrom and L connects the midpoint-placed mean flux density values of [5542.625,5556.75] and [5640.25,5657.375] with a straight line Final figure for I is -0.06 mag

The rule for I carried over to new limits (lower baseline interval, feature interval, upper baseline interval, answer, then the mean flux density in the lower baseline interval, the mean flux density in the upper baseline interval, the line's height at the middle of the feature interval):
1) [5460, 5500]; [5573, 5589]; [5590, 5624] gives 0.01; 13.6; 14.5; 14.3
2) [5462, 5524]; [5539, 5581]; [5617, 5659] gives -0.04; 13.9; 13.8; 13.8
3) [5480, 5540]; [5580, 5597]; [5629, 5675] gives -0.13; 14.1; 12.5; 13.2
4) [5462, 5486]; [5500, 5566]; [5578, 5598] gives 0.01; 13.9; 14.9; 14.4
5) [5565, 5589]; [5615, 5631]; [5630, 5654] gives -0.11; 14.2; 13.7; 13.8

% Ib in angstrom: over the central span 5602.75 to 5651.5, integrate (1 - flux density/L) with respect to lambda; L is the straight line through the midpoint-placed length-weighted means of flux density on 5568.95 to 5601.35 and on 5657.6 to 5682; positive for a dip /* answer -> -3.3 angstrom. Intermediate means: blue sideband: 14.4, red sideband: 12.2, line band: 14.2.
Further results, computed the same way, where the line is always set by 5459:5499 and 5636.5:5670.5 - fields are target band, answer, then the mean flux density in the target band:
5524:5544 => -1.5 angstrom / 14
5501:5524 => -1.7 angstrom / 14.2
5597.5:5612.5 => -2.3 angstrom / 14.1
